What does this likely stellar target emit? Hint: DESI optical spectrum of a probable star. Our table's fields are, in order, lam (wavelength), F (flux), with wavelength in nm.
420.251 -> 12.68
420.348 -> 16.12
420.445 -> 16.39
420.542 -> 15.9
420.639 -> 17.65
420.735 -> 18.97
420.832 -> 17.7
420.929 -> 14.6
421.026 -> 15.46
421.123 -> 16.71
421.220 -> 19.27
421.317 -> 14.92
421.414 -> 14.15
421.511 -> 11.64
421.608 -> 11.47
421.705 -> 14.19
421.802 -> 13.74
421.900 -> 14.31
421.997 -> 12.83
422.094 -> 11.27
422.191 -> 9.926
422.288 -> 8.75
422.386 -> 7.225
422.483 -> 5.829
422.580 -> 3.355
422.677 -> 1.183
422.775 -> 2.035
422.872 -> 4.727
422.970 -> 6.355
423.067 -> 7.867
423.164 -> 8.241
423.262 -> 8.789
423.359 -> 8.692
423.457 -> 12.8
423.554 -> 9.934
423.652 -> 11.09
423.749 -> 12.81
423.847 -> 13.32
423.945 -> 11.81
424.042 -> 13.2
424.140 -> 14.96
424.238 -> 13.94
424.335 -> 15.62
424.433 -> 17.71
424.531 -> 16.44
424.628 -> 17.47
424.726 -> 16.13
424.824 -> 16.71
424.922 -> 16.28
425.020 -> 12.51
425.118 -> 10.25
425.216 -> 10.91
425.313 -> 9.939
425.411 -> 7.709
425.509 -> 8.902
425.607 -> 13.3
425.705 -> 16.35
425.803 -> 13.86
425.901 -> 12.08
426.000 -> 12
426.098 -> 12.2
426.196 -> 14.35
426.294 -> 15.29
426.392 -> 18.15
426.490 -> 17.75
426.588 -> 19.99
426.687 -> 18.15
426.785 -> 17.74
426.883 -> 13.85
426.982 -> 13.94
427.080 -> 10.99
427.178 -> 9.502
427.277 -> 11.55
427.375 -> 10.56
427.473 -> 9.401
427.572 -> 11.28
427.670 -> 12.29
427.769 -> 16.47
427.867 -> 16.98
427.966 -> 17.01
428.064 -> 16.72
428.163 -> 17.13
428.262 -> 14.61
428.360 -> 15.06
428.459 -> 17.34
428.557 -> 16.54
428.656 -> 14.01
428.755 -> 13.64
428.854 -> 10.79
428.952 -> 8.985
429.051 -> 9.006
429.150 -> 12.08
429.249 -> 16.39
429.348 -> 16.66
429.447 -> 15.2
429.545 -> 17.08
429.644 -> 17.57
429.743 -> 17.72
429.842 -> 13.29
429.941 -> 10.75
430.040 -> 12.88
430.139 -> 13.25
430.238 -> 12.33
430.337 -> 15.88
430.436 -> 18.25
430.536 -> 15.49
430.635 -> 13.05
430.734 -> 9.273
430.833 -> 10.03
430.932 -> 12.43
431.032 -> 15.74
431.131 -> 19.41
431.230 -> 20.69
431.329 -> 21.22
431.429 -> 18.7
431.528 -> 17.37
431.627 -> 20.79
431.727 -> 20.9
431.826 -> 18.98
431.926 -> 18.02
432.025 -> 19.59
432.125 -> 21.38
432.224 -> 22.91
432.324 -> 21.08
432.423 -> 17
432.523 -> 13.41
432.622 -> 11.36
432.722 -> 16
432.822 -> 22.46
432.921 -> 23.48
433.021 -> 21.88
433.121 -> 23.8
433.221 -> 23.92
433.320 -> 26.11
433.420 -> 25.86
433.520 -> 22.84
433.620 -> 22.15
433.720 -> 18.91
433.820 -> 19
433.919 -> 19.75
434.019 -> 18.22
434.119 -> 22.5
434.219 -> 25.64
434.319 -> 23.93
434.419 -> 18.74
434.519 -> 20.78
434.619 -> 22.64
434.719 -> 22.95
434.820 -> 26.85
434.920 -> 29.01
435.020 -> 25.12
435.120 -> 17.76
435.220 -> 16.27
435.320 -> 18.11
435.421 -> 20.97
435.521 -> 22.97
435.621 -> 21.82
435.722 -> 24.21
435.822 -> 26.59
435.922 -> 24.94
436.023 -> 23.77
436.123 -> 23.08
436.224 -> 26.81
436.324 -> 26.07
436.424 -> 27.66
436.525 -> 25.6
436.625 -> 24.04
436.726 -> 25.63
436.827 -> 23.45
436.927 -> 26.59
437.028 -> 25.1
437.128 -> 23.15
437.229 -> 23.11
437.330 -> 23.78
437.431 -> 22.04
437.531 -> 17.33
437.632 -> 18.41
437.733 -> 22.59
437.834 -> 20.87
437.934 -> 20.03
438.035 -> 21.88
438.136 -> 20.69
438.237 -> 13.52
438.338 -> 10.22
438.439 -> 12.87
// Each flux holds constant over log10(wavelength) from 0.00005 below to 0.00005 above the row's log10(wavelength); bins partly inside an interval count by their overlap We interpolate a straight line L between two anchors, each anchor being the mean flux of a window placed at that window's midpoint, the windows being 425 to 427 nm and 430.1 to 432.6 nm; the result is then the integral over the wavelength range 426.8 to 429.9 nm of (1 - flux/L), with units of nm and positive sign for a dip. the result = 0.246 nm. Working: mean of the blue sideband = 13.8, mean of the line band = 14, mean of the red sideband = 17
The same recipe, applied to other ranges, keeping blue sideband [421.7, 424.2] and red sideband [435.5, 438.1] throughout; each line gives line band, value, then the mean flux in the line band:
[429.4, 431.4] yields 0.23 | 15.1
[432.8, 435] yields -0.24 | 22.8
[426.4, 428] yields -0.06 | 14.3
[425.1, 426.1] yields 0.05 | 11.6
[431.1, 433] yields -0.06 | 19.2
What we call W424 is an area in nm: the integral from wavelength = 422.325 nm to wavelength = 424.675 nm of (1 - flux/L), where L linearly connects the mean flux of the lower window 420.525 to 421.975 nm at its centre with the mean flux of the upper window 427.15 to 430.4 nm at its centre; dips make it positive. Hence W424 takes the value 0.73 nm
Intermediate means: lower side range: 15.3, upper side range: 14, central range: 10.2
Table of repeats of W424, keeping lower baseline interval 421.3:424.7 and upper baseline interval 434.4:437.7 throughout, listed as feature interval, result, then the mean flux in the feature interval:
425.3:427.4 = 0.07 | 13.6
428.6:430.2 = 0.31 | 13.7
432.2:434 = -0.01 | 20.6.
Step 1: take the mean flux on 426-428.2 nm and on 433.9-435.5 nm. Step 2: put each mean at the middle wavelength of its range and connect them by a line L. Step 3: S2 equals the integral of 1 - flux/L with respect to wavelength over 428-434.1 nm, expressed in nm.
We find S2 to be 0.42 nm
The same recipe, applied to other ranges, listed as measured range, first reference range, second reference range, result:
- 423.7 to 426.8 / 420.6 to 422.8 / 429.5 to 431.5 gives -0.20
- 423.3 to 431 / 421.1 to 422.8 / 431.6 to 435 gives 0.77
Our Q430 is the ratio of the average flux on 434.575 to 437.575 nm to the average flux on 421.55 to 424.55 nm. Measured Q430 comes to 2.27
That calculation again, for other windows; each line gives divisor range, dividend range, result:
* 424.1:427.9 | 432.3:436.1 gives 1.56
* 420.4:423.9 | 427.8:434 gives 1.49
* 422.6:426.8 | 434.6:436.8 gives 1.91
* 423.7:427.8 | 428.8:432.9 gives 1.17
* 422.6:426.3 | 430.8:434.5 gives 1.71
